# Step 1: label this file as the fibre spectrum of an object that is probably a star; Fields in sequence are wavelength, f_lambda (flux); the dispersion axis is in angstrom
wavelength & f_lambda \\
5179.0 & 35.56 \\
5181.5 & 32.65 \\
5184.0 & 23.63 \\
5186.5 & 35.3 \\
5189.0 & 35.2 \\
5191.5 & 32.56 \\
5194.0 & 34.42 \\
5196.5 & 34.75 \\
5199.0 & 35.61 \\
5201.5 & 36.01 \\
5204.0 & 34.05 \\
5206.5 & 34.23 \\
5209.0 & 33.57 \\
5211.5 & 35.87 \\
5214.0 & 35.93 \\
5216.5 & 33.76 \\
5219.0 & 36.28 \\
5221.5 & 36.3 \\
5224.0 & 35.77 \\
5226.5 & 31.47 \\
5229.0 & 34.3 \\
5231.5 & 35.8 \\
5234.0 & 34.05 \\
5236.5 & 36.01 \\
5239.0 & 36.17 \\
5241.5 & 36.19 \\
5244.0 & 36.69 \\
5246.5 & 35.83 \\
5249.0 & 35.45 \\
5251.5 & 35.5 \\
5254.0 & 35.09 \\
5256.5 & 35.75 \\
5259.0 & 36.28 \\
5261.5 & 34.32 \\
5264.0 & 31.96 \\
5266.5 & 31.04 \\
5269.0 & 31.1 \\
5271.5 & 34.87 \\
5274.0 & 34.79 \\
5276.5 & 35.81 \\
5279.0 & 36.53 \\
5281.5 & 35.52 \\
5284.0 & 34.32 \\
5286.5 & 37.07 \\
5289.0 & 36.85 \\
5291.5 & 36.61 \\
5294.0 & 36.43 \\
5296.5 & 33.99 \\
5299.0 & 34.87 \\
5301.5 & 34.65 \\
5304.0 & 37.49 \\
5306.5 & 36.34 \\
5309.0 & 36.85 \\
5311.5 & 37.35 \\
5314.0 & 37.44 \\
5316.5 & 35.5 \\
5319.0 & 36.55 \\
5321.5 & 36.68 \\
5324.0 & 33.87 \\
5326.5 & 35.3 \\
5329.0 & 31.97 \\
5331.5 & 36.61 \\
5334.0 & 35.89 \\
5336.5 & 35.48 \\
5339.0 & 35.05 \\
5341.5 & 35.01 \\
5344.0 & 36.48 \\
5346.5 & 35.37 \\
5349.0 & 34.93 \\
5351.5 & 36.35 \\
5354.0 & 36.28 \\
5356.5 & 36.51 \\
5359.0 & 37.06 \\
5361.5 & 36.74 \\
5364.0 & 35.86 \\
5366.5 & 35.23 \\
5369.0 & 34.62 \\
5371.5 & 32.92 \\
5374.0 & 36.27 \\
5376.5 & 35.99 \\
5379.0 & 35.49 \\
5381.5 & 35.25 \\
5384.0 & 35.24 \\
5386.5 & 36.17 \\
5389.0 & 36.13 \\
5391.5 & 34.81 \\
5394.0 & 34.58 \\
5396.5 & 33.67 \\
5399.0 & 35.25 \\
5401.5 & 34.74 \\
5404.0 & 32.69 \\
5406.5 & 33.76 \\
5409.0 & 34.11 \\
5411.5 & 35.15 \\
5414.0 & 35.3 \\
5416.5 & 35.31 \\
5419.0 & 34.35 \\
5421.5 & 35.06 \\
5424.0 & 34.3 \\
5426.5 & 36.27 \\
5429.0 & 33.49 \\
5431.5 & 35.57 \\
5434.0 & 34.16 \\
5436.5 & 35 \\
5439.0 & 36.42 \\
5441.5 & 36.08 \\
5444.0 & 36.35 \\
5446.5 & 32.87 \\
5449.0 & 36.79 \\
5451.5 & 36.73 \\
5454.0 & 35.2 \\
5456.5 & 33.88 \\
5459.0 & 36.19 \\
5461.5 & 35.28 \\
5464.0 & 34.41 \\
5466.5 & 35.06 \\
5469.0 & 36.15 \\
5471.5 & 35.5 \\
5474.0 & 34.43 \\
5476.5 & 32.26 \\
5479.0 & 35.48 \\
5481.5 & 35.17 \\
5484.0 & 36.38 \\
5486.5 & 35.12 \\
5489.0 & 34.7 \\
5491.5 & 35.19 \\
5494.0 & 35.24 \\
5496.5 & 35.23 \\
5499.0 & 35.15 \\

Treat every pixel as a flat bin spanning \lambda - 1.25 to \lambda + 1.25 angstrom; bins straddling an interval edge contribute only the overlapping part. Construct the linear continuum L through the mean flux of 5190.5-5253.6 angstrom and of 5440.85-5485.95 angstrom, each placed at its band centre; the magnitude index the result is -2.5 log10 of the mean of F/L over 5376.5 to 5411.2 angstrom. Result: 0.01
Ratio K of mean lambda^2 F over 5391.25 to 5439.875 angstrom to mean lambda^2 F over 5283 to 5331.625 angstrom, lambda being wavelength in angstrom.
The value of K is 1.0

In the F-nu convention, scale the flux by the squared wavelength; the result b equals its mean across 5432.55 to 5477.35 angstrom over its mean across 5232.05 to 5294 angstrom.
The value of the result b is 1.07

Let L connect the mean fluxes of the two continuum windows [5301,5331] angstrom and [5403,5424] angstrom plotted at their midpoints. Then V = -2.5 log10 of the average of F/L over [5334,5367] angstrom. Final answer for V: -0.015 mag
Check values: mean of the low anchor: 35.9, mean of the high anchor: 34.5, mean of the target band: 35.9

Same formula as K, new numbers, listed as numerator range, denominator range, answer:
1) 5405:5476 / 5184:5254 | 1.09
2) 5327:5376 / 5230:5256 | 1.04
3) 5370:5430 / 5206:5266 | 1.06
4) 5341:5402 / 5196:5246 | 1.07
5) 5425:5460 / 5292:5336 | 1.04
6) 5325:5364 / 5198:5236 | 1.07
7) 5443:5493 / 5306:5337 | 1.04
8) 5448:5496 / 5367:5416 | 1.04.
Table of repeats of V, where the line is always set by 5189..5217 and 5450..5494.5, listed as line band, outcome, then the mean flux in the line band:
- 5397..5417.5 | 0.02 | 34.5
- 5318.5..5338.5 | -0.01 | 35.2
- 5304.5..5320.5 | -0.06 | 36.7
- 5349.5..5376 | -0.03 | 35.8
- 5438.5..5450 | -0.02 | 35.6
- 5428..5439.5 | 0.01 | 34.9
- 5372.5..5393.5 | -0.02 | 35.6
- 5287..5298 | -0.04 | 36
